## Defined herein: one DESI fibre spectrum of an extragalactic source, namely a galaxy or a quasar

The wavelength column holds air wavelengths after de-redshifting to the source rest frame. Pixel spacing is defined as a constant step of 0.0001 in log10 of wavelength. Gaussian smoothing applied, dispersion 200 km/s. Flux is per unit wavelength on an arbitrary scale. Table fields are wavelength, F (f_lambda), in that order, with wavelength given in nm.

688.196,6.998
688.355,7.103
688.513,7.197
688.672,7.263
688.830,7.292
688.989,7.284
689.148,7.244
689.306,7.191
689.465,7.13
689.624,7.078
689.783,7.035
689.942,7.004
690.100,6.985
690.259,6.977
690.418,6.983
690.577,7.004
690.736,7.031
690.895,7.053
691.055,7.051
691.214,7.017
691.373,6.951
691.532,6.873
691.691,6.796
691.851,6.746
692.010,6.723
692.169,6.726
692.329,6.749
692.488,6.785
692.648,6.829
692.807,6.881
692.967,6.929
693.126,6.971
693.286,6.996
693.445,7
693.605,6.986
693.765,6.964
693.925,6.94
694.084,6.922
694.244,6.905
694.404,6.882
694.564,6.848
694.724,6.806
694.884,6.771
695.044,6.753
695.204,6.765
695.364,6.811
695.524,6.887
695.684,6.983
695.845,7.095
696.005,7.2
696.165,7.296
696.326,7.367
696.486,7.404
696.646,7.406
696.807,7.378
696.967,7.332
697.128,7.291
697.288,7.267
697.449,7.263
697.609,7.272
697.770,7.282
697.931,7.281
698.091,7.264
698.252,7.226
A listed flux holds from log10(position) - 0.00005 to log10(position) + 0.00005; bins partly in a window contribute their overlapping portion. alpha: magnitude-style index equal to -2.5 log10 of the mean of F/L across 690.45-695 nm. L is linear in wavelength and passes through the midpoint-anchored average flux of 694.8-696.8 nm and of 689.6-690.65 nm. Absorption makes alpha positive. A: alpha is 0.02 mag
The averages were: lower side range 7.01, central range 6.9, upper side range 7.07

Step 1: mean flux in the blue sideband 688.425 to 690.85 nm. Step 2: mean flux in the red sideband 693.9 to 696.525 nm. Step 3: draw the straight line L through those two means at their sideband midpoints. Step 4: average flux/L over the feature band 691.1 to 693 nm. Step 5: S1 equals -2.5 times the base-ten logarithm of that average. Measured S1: 0.034 mag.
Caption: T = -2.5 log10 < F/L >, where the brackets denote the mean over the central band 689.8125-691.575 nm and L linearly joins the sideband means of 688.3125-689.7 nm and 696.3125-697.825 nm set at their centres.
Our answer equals 0.04 mag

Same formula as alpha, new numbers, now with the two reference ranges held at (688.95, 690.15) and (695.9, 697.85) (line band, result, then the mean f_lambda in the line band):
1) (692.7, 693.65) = 0.04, 6.96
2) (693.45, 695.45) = 0.06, 6.87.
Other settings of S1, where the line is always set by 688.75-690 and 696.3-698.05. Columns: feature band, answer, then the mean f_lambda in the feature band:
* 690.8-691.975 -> 0.044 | 6.92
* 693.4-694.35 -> 0.047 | 6.95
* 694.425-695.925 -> 0.065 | 6.86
